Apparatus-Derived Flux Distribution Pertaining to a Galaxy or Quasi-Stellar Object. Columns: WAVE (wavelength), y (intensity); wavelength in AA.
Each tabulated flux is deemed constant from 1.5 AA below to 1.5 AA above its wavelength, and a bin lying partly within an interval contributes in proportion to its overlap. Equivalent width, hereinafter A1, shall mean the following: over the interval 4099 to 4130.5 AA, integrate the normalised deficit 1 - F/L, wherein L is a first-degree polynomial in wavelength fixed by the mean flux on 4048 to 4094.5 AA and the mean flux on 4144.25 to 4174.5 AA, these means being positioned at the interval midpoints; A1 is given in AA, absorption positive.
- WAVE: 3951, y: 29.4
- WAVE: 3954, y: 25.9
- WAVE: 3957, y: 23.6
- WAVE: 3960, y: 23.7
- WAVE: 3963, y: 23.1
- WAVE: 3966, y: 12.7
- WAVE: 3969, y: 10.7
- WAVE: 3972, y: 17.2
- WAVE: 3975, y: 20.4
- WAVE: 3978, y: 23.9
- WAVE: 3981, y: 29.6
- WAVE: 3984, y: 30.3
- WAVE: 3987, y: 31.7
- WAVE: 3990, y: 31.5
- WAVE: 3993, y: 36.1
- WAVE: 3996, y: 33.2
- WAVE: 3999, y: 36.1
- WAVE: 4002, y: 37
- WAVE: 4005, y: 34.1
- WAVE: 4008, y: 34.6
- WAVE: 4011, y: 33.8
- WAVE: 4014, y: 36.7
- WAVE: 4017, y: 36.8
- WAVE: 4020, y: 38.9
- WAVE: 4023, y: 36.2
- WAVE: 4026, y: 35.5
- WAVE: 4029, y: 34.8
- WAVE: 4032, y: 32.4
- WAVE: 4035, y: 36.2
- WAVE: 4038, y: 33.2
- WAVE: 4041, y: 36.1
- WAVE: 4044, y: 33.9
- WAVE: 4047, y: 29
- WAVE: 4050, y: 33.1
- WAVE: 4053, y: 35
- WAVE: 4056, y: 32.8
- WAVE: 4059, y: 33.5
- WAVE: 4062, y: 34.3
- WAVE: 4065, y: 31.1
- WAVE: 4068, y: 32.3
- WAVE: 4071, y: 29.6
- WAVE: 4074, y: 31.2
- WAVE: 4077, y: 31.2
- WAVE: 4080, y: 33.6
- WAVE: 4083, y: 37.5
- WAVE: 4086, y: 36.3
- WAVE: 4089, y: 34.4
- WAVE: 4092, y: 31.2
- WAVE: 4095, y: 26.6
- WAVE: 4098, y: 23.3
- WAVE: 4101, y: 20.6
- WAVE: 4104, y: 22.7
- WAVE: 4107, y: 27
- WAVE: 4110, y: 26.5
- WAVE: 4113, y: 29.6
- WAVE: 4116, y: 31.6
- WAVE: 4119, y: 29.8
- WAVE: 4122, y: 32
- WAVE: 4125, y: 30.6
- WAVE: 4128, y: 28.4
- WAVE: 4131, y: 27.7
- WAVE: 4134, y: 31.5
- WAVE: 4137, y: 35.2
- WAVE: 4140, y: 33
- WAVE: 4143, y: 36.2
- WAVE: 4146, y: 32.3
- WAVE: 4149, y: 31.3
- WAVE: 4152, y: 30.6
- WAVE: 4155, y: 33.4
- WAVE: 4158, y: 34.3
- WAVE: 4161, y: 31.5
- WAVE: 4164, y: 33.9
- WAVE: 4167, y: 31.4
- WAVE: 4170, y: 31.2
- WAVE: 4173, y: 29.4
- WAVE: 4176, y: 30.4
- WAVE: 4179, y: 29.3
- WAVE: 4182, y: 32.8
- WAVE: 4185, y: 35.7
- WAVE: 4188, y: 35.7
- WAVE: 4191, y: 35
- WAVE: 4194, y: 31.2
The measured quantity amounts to 4.5 AA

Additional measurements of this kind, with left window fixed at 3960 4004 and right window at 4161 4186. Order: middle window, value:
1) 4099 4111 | 2.3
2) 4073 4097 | -2.6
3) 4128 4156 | -1.2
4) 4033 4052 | -3.6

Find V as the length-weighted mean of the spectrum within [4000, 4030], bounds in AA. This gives 35.9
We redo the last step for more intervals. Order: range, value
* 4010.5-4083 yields 33.9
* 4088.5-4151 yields 29.5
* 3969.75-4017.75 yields 31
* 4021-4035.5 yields 35.1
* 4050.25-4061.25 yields 33.7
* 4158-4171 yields 32.3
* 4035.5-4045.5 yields 34.6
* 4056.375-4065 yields 33.3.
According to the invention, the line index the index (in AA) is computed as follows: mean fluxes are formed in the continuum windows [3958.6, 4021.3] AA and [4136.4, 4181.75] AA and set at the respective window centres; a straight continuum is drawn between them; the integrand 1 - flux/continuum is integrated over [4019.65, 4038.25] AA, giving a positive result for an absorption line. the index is -3.37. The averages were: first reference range 29.1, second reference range 32.2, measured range 35.2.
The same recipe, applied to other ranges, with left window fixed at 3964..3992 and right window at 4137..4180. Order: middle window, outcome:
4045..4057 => -2.50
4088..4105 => 1.60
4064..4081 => -2.12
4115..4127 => -0.22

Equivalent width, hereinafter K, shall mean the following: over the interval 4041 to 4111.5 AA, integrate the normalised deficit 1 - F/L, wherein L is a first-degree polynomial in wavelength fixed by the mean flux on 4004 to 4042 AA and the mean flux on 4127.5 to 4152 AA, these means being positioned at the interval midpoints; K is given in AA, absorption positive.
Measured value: 6.3 AA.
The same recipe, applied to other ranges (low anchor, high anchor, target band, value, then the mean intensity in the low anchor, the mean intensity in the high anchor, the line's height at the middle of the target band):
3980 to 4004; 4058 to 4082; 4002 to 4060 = -3.4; 33.3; 32.2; 32.7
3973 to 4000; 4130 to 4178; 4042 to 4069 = -1.8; 30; 32.1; 30.8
